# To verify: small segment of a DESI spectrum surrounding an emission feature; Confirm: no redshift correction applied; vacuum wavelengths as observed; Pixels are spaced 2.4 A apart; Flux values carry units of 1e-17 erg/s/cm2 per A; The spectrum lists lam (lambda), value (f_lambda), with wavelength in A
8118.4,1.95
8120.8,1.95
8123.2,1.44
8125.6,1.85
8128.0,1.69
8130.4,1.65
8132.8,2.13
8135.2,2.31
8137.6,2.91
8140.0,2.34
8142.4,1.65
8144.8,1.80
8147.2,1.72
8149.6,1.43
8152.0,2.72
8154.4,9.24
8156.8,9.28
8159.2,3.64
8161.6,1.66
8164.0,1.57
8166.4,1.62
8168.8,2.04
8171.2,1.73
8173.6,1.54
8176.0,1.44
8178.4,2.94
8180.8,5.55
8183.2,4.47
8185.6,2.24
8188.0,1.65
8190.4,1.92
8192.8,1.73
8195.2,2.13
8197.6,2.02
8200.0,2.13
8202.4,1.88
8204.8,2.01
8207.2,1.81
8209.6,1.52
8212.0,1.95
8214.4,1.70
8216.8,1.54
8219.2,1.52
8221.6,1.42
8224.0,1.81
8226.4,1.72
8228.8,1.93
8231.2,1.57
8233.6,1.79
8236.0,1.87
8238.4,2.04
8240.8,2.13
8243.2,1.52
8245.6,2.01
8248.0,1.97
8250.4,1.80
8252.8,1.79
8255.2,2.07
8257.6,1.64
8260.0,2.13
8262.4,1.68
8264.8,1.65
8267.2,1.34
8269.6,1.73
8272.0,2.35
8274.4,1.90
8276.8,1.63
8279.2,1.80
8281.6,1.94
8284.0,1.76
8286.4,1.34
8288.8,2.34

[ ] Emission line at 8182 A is [N II] 6583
